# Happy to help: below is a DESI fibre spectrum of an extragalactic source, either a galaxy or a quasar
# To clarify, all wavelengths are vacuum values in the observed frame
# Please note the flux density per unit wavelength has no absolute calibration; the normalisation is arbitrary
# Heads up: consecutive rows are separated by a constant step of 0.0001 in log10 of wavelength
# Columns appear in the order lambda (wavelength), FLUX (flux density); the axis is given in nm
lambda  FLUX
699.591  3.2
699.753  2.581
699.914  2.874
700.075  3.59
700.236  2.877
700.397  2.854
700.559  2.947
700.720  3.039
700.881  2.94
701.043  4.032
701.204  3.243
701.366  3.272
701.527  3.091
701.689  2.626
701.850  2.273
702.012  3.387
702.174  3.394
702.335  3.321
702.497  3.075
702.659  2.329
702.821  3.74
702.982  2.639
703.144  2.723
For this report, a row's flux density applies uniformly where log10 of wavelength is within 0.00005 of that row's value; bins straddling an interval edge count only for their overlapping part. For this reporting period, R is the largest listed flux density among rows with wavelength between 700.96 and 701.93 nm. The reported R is 4.032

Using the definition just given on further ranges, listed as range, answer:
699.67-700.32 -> 3.59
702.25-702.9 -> 3.74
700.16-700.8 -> 3.039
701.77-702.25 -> 3.394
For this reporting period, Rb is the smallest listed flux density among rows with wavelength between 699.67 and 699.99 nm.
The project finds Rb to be 2.581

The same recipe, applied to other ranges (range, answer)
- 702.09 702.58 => 3.075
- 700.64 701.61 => 2.94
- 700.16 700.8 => 2.854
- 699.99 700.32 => 2.877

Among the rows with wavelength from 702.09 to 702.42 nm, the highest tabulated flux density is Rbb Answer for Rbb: 3.394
